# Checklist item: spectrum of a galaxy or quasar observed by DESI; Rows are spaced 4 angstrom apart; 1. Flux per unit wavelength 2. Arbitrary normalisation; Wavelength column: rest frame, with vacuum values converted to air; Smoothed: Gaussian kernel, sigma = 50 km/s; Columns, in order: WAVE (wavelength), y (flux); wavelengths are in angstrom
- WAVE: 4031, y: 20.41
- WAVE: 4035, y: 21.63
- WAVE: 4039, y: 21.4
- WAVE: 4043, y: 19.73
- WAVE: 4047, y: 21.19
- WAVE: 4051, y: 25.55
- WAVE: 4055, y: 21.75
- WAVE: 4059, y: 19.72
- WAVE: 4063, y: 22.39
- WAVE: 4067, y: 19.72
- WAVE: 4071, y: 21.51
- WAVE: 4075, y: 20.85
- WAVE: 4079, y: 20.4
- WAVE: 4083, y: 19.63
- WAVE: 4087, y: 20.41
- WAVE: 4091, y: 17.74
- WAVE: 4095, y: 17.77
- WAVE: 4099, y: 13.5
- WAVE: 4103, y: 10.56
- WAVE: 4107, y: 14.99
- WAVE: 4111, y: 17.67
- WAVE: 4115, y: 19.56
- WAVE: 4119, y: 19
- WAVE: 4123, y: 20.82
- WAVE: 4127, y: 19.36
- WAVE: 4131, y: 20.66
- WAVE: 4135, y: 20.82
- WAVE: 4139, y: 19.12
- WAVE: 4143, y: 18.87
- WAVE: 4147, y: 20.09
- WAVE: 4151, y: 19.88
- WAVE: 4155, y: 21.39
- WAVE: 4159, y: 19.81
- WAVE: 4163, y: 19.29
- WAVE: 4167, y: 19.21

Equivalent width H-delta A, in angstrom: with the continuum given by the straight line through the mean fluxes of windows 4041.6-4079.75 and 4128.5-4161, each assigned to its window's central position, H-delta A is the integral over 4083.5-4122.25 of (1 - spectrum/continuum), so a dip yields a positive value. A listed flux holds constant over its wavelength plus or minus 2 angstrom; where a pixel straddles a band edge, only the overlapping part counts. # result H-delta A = 6.8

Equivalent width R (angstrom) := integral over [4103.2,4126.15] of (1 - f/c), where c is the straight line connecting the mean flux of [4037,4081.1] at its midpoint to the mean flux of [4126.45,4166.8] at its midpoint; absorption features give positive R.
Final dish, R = 2.9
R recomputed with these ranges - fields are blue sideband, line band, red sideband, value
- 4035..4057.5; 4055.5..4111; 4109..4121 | 4.9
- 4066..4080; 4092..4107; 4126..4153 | 4.4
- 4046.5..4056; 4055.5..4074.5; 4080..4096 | 0.6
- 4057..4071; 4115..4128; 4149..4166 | 0.4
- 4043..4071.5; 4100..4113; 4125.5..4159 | 4.0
